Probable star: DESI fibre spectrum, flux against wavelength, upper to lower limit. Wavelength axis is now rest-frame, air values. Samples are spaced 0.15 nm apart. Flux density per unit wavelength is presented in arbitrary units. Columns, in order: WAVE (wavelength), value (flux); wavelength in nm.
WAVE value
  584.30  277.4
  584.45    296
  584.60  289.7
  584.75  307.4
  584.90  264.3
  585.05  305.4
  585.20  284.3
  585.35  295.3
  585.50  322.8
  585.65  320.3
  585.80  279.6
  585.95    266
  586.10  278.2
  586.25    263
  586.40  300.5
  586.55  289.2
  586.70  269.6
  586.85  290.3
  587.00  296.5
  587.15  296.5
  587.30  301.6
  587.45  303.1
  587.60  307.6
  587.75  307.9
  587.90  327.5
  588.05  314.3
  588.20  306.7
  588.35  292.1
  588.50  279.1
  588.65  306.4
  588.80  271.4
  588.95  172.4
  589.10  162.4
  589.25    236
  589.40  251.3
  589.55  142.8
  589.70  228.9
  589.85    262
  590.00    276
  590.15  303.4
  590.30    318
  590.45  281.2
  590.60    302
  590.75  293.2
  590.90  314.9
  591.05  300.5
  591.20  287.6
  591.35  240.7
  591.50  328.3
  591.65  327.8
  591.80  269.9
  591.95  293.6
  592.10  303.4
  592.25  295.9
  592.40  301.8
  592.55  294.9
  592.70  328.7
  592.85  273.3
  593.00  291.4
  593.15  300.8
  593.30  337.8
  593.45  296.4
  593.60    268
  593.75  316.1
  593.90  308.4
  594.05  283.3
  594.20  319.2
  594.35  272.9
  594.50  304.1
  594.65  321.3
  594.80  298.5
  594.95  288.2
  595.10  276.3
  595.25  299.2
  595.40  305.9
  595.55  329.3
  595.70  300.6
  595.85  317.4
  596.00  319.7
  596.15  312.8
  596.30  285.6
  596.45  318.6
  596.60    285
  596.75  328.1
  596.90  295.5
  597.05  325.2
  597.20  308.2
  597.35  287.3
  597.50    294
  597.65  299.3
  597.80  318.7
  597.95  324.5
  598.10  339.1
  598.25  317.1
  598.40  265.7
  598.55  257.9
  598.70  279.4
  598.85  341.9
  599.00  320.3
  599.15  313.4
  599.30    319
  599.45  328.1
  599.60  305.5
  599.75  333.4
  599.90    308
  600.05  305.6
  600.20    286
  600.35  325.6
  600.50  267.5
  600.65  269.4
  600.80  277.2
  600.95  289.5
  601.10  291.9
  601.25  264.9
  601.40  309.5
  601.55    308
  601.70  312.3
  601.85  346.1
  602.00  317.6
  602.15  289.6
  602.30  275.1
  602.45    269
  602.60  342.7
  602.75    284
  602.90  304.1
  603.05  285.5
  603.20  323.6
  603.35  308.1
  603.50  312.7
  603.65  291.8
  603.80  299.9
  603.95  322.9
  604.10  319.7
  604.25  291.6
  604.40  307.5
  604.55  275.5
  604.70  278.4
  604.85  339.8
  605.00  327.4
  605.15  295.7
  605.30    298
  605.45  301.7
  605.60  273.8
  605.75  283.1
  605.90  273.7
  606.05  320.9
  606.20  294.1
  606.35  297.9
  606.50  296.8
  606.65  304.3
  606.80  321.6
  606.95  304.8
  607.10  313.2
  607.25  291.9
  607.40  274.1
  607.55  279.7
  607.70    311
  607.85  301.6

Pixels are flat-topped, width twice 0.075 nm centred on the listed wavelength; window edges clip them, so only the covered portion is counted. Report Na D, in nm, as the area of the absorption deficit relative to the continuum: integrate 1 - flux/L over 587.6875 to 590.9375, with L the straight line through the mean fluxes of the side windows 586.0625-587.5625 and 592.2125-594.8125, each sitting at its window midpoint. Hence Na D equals 0.27 nm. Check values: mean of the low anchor 290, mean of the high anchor 301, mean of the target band 270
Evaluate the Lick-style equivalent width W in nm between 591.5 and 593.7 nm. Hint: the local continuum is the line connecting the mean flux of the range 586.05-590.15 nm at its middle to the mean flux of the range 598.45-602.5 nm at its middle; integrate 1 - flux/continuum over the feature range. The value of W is -0.14 nm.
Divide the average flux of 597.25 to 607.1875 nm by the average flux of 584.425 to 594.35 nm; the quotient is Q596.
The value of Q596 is 1.05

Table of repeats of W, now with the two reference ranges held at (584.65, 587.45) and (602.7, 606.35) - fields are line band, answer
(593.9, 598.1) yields -0.13 nm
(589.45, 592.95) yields 0.10 nm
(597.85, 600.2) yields -0.10 nm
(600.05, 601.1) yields 0.04 nm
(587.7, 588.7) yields -0.04 nm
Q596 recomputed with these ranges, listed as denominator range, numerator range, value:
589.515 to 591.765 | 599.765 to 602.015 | 1.06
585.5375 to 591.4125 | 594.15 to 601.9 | 1.09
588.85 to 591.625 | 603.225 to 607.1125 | 1.15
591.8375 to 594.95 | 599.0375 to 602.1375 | 1.01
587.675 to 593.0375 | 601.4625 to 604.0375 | 1.09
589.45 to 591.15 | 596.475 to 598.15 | 1.13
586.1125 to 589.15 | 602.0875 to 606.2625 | 1.06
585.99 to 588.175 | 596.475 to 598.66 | 1.02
